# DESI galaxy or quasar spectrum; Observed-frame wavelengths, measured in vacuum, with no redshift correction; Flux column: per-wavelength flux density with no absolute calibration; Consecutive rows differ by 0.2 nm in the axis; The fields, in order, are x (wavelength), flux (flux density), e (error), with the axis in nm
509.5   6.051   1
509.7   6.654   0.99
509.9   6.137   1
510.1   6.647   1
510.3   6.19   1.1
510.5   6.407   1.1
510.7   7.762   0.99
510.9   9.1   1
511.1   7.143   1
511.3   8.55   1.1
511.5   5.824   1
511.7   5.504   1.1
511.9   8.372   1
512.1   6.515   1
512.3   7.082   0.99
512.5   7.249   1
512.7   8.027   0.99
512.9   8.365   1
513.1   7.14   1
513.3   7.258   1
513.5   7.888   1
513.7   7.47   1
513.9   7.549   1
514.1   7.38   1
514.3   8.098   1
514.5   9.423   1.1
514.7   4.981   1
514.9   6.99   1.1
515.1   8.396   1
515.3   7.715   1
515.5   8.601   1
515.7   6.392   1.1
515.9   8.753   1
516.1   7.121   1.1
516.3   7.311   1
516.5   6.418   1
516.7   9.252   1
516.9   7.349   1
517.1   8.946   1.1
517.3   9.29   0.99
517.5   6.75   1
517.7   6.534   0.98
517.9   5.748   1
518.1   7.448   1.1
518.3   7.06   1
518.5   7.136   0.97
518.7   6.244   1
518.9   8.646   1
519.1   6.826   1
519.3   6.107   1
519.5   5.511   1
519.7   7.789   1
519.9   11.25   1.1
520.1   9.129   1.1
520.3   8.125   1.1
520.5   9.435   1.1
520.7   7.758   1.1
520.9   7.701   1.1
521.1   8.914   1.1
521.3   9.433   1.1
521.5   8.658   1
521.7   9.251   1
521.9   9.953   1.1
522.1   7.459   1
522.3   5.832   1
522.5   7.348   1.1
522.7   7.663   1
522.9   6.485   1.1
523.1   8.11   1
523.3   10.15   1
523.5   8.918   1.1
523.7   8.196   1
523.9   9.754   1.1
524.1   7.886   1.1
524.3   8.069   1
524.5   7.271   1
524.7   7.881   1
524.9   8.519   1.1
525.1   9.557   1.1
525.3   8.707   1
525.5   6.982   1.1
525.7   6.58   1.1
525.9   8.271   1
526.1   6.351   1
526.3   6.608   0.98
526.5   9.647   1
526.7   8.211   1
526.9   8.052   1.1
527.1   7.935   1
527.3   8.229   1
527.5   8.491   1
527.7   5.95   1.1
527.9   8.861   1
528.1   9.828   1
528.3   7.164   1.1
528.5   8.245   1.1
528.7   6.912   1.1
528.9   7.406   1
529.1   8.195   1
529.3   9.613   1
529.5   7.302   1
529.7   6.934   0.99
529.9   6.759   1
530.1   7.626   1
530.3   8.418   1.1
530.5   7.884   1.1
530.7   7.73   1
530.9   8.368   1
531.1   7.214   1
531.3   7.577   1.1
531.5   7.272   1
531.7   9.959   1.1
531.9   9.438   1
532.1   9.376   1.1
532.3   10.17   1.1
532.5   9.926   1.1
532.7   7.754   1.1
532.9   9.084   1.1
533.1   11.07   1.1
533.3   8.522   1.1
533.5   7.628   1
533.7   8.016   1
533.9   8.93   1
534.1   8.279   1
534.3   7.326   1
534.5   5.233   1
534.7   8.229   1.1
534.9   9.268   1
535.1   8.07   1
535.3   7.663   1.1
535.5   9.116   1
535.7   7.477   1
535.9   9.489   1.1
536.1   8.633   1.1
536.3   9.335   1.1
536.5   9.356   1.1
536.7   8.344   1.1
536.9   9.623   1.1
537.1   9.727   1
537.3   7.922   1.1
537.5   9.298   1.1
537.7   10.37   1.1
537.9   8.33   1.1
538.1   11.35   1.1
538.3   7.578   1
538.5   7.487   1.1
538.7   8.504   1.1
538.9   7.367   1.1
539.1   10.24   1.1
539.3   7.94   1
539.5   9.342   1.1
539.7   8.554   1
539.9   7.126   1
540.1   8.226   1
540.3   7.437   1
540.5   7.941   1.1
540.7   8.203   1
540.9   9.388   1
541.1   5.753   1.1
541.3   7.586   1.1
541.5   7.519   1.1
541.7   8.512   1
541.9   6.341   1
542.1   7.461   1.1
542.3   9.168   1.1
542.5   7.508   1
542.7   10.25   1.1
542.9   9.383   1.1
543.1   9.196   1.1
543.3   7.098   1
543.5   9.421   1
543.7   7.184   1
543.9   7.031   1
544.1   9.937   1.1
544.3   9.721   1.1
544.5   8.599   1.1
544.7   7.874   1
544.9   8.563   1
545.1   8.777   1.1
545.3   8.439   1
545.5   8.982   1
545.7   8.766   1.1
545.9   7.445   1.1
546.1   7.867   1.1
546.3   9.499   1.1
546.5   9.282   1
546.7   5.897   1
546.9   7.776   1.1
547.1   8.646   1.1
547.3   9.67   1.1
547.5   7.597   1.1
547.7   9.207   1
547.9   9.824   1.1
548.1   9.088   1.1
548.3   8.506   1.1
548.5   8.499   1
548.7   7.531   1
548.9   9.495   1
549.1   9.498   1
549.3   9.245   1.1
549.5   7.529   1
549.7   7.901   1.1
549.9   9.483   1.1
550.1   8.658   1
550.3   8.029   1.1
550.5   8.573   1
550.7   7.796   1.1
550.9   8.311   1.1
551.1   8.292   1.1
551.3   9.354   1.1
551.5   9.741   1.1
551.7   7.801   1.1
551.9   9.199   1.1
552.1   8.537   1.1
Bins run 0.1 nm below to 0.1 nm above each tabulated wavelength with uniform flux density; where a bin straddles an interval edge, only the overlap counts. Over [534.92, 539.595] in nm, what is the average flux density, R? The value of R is 8.81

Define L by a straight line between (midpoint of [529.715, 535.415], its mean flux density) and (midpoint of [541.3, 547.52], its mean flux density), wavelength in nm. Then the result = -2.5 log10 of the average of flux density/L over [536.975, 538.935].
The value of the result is -0.07 mag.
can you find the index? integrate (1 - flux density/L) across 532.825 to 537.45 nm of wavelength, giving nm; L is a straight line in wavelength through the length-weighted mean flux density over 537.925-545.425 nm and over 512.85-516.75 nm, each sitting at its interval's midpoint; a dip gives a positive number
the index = -0.22 nm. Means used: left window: 7.59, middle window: 8.54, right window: 8.33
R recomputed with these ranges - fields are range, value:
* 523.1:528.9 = 8.1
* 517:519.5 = 7.16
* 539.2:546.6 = 8.31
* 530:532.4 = 8.42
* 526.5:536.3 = 8.25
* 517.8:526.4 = 7.92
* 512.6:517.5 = 7.73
